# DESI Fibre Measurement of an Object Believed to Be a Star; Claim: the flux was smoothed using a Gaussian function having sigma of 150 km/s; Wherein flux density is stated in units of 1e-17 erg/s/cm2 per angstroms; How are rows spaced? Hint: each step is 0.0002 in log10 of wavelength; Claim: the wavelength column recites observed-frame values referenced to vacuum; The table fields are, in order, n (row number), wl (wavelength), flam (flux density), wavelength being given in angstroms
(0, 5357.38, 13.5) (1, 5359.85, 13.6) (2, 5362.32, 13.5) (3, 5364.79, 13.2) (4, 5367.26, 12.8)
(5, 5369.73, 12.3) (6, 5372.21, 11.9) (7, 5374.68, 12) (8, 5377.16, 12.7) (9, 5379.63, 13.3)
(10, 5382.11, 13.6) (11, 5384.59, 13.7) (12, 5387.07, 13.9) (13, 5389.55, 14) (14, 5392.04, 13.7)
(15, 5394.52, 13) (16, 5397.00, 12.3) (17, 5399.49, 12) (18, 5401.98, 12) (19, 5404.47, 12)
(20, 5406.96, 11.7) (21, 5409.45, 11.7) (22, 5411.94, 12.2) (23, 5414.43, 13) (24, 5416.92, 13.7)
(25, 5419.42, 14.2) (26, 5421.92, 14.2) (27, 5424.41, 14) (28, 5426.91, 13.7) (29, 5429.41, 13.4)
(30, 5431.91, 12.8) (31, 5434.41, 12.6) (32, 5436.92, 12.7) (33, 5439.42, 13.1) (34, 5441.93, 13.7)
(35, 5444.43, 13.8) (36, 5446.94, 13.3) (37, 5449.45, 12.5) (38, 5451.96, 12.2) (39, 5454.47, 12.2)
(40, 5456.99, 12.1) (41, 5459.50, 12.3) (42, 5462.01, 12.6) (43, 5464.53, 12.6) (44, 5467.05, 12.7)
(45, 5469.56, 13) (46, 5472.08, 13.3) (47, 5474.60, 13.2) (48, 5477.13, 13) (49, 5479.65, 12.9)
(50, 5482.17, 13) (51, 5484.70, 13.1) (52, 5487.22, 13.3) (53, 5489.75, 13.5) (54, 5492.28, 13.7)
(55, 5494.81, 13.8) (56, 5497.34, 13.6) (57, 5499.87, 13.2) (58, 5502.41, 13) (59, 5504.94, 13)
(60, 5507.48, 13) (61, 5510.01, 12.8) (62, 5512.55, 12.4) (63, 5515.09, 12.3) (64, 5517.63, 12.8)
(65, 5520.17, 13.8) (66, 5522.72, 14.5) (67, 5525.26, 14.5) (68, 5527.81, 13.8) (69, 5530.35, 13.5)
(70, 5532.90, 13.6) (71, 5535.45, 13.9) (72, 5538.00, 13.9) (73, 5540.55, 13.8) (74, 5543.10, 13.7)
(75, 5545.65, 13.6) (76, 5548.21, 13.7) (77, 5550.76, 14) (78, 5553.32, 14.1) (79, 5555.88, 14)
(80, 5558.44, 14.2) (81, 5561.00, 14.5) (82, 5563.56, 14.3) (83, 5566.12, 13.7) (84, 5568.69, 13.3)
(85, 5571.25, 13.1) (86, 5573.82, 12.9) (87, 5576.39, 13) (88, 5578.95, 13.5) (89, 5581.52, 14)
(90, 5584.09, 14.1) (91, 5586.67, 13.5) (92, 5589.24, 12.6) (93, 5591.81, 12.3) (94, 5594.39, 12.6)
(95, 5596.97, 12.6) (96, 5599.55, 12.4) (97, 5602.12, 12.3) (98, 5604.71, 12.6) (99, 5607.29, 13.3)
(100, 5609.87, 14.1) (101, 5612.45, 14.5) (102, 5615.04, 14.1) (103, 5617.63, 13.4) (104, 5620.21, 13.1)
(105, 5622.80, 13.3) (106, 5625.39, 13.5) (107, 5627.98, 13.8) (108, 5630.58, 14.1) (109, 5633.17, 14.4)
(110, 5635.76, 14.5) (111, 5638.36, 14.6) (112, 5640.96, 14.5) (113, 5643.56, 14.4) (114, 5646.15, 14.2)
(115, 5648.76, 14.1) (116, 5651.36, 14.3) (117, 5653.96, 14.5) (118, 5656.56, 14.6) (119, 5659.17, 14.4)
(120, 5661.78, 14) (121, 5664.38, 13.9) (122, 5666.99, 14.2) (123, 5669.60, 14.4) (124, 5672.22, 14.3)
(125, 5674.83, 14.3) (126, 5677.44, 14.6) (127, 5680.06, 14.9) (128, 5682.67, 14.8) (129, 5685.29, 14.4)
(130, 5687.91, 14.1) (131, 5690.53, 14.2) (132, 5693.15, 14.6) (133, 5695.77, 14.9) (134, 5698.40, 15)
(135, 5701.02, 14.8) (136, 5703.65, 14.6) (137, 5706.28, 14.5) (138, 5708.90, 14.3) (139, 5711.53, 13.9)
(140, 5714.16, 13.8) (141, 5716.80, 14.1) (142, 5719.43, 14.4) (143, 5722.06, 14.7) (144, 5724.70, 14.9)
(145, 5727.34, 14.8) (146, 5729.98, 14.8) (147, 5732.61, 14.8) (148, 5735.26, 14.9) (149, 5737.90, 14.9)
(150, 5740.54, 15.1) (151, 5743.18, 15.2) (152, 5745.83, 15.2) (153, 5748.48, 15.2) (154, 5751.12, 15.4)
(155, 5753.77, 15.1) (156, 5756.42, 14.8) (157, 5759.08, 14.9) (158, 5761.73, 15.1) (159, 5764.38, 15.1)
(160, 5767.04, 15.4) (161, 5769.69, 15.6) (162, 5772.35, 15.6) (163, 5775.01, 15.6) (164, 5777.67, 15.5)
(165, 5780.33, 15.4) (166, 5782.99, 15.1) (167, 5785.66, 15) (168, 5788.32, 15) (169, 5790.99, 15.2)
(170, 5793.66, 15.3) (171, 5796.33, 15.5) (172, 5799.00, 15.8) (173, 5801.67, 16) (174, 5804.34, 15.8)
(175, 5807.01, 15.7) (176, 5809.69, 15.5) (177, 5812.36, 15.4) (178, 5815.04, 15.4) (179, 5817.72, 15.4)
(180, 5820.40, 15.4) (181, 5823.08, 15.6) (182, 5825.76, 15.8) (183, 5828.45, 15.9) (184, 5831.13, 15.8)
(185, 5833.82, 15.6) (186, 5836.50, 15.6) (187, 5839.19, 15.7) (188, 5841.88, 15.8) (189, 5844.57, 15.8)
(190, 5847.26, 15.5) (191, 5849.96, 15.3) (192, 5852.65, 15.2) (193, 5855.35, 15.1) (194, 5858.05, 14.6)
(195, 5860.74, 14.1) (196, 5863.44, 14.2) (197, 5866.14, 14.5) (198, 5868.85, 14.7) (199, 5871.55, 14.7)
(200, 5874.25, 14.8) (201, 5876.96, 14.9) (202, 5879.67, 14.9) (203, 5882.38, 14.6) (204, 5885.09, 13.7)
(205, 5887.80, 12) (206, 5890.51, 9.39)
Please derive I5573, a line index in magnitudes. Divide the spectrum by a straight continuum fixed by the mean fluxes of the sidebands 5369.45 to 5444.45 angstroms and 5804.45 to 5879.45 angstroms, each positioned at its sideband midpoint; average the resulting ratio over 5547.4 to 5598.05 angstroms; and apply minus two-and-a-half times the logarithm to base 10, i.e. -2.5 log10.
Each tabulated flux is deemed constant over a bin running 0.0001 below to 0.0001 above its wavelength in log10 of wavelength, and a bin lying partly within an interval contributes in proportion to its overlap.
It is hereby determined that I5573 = 0.03 mag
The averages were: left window 13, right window 15.3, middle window 13.5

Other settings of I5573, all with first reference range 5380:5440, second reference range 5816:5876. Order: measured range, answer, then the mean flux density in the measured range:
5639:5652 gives -0.01 mag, 14.3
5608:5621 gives 0.02 mag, 13.9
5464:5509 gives 0.02 mag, 13.2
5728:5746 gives -0.02 mag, 15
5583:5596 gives 0.08 mag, 13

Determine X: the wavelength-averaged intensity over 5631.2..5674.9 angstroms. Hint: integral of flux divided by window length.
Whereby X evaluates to 14.3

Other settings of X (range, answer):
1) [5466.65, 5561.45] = 13.5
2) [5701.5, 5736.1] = 14.5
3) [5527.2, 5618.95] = 13.5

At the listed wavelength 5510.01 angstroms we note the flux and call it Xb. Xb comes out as 12.8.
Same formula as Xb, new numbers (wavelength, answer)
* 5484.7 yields 13.1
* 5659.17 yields 14.4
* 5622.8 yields 13.3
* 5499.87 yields 13.2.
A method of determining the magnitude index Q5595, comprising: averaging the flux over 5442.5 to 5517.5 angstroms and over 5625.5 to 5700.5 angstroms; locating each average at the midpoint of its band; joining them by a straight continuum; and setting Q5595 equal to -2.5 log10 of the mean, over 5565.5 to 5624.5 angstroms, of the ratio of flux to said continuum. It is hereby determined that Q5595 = 0.05 mag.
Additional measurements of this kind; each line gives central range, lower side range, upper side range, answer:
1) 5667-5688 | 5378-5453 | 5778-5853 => 0.01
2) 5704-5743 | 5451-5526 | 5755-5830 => 0.02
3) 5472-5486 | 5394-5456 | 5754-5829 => 0.01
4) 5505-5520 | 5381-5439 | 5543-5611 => 0.04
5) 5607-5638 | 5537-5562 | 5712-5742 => 0.03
